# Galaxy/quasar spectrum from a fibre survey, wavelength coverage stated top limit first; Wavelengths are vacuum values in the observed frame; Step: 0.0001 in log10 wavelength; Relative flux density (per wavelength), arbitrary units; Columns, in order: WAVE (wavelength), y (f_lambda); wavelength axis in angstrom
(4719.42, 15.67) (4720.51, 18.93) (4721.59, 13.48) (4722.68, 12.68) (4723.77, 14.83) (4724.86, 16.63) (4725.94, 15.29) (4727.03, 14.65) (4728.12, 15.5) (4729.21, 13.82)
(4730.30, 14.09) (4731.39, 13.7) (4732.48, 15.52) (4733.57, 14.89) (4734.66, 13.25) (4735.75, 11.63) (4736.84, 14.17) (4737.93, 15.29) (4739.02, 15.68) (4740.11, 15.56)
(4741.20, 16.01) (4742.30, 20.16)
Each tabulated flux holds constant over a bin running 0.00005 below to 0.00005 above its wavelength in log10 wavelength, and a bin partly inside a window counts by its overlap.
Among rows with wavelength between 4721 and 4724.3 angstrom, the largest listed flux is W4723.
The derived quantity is 14.83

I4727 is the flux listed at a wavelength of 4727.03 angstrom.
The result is 14.65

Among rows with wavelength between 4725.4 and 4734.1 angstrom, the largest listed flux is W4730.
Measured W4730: 15.52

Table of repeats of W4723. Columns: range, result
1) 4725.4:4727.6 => 15.29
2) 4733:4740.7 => 15.68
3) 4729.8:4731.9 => 14.09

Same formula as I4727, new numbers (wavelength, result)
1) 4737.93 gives 15.29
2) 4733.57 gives 14.89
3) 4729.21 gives 13.82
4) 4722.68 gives 12.68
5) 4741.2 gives 16.01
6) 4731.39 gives 13.7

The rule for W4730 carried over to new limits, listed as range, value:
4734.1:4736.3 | 13.25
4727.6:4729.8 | 15.5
